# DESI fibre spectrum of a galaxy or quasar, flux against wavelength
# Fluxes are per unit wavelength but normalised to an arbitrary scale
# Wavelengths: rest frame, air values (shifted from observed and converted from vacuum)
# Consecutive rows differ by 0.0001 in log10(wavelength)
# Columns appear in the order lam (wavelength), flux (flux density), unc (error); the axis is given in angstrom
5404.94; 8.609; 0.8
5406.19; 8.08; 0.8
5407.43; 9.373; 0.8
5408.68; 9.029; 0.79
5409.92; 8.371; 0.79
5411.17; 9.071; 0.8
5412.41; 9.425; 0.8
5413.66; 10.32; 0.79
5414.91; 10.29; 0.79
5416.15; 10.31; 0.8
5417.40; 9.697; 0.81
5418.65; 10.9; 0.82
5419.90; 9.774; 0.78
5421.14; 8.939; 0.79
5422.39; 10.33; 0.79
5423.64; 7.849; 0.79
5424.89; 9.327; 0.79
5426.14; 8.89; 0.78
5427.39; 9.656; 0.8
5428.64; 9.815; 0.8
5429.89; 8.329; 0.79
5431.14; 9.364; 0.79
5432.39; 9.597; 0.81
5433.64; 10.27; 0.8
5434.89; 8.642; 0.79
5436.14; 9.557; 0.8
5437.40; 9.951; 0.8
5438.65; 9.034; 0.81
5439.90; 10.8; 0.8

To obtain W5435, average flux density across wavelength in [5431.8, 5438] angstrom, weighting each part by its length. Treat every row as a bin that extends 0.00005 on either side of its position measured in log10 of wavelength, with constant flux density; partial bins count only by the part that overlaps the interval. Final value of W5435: 9.6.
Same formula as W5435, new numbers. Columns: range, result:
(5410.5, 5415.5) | 9.75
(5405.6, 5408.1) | 8.74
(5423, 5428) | 8.93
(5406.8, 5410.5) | 8.94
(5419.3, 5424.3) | 9.23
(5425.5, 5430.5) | 9.17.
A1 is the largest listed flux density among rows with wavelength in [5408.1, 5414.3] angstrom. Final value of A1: 10.32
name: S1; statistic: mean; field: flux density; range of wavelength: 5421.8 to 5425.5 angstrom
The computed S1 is 9.15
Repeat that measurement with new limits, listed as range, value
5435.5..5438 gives 9.72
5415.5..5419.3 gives 10.3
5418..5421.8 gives 9.88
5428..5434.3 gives 9.48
